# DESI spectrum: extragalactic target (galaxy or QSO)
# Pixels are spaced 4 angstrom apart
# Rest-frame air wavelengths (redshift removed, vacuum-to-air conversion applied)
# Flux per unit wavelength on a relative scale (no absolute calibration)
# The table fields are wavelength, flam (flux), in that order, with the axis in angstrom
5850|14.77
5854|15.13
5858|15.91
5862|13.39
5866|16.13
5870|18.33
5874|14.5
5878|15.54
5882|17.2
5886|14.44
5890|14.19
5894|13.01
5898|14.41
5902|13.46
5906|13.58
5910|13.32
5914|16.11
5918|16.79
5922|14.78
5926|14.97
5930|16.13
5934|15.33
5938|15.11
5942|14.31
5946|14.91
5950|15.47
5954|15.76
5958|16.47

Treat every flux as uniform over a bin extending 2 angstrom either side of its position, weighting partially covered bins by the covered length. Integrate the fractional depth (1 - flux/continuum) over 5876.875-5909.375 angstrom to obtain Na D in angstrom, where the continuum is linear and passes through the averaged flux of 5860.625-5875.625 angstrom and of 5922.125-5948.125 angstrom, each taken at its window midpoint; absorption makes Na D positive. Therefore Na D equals 2.3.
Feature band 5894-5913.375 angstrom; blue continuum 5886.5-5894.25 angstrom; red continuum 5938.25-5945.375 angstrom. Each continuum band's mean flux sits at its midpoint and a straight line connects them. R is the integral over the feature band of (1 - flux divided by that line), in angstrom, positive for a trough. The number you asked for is 0.4 angstrom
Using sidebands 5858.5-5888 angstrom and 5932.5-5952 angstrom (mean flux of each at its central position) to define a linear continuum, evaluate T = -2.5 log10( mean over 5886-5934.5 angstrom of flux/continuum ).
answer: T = 0.048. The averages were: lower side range 15.7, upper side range 15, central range 14.6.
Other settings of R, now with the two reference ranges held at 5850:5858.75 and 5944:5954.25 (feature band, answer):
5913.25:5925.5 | -0.36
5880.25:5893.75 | 0.31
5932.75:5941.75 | 0.16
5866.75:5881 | -0.84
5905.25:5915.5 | 0.65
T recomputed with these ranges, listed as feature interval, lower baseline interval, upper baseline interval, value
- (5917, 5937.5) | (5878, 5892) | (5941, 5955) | -0.02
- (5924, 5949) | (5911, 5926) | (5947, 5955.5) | 0.03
